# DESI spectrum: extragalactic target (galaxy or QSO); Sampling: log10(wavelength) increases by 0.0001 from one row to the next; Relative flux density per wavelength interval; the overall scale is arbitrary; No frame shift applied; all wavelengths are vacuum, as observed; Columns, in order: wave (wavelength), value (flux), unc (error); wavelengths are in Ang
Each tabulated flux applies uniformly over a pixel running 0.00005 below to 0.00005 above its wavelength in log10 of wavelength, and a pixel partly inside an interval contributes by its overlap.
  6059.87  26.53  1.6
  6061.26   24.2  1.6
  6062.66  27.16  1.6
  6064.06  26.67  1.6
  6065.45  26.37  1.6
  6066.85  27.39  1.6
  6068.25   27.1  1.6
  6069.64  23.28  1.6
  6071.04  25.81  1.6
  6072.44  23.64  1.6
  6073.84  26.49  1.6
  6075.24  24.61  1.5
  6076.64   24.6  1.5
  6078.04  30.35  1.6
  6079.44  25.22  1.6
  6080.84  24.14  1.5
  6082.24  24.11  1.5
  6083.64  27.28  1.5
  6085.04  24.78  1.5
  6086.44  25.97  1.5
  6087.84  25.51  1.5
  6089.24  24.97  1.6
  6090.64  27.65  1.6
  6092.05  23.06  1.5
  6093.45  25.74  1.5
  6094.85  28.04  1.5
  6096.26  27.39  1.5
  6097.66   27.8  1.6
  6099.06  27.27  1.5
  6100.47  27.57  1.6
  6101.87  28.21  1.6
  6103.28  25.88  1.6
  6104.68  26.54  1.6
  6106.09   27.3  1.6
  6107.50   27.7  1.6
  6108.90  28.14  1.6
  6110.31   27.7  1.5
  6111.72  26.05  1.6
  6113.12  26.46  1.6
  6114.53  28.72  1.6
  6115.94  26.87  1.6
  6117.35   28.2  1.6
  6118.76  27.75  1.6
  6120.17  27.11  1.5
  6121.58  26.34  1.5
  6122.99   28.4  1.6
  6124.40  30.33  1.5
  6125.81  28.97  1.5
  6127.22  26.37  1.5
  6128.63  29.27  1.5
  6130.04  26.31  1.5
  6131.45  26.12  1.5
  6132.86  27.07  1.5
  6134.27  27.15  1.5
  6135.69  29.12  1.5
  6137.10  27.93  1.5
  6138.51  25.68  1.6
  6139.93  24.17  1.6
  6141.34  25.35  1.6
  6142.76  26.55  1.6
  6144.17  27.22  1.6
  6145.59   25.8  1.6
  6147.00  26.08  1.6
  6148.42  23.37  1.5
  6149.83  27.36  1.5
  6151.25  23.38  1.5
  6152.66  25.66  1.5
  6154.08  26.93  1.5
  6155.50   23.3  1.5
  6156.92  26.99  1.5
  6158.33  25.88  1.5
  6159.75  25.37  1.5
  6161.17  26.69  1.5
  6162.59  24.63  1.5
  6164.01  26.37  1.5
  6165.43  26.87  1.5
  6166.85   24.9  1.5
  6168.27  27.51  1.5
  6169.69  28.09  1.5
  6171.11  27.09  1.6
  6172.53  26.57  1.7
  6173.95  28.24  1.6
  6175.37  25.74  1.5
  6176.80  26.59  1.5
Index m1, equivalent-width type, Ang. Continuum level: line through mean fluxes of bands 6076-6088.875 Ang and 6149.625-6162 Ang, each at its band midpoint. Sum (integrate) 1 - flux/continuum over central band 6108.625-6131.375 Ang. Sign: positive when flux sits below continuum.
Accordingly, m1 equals -1.7 Ang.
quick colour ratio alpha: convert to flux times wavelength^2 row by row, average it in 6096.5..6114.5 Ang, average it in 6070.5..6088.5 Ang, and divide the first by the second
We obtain 1.08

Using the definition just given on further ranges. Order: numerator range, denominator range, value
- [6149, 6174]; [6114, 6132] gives 0.95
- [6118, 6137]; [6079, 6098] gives 1.09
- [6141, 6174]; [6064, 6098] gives 1.03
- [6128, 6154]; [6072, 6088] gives 1.05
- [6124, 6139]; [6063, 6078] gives 1.09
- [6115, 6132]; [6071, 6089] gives 1.10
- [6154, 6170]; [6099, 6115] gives 0.97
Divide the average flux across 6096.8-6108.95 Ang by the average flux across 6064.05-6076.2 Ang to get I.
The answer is 1.07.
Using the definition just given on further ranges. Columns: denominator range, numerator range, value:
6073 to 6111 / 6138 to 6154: 0.97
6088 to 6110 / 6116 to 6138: 1.03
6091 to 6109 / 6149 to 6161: 0.95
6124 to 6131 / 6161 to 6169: 0.93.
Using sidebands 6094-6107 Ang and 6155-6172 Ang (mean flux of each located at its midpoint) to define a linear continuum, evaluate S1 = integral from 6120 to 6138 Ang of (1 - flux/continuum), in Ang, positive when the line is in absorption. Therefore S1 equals -0.6 Ang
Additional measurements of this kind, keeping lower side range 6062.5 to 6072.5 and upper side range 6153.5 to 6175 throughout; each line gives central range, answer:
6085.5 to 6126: -1.5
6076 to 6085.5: 0.1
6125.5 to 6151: -0.3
